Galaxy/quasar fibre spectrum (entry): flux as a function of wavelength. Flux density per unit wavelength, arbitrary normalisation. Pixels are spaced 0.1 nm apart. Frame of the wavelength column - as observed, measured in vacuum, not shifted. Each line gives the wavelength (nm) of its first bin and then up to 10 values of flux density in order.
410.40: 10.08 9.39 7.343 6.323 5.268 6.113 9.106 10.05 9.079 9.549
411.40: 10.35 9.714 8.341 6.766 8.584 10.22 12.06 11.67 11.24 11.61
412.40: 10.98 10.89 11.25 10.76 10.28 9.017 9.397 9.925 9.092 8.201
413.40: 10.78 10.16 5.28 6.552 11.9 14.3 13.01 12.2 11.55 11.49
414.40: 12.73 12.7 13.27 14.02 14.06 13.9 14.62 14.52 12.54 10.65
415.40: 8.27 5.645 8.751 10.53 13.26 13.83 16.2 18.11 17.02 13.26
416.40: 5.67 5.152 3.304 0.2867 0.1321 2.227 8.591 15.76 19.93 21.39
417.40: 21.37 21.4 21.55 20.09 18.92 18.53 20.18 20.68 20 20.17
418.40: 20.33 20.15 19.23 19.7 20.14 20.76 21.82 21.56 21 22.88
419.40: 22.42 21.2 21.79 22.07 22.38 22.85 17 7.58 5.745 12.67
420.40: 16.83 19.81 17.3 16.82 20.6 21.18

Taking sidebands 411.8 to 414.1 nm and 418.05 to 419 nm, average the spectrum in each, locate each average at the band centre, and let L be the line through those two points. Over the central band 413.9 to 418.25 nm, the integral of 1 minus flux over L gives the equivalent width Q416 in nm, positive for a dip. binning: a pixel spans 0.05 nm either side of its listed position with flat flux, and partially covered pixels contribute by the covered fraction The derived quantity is 0.70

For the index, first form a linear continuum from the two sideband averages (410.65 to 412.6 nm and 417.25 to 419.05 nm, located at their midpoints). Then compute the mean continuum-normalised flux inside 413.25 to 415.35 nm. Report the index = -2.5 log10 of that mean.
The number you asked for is 0.18 mag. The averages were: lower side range 9.41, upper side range 20.4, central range 11.8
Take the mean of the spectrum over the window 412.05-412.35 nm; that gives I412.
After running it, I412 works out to 11.5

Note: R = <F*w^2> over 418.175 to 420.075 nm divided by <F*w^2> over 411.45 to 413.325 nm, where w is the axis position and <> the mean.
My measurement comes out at 2.14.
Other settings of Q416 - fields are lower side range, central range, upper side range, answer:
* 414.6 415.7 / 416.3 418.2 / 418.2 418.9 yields 0.39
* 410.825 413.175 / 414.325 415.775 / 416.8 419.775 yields 0.24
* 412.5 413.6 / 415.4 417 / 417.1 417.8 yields 0.76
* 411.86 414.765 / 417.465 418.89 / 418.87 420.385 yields -0.26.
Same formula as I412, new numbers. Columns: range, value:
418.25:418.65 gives 20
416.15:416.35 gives 15.1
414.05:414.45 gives 12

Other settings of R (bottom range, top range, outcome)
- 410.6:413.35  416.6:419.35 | 1.91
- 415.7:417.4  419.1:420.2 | 1.77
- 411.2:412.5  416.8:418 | 1.70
